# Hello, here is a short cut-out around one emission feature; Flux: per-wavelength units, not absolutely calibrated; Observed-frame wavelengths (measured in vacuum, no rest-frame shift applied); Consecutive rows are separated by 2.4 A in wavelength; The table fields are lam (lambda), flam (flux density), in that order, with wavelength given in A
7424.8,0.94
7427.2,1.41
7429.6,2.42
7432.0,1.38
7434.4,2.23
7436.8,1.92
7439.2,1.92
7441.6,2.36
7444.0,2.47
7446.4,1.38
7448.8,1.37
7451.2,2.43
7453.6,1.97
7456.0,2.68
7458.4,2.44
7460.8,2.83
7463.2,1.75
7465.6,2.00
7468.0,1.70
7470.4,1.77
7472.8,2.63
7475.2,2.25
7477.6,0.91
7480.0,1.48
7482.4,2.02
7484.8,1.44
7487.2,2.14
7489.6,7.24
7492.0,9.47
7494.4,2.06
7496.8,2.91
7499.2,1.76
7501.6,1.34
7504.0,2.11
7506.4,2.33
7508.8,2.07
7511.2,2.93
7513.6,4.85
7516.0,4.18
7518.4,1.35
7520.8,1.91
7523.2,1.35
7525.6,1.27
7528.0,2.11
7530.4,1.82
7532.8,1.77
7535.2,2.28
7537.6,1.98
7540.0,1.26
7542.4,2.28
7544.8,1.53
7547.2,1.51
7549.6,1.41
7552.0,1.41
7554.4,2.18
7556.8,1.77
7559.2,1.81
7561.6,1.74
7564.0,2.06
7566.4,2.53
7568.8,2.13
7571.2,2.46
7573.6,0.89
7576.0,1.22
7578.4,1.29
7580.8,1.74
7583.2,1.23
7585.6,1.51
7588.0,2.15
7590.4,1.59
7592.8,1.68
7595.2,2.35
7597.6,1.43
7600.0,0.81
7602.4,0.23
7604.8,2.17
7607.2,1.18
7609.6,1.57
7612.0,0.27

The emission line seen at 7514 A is [N II] 6583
